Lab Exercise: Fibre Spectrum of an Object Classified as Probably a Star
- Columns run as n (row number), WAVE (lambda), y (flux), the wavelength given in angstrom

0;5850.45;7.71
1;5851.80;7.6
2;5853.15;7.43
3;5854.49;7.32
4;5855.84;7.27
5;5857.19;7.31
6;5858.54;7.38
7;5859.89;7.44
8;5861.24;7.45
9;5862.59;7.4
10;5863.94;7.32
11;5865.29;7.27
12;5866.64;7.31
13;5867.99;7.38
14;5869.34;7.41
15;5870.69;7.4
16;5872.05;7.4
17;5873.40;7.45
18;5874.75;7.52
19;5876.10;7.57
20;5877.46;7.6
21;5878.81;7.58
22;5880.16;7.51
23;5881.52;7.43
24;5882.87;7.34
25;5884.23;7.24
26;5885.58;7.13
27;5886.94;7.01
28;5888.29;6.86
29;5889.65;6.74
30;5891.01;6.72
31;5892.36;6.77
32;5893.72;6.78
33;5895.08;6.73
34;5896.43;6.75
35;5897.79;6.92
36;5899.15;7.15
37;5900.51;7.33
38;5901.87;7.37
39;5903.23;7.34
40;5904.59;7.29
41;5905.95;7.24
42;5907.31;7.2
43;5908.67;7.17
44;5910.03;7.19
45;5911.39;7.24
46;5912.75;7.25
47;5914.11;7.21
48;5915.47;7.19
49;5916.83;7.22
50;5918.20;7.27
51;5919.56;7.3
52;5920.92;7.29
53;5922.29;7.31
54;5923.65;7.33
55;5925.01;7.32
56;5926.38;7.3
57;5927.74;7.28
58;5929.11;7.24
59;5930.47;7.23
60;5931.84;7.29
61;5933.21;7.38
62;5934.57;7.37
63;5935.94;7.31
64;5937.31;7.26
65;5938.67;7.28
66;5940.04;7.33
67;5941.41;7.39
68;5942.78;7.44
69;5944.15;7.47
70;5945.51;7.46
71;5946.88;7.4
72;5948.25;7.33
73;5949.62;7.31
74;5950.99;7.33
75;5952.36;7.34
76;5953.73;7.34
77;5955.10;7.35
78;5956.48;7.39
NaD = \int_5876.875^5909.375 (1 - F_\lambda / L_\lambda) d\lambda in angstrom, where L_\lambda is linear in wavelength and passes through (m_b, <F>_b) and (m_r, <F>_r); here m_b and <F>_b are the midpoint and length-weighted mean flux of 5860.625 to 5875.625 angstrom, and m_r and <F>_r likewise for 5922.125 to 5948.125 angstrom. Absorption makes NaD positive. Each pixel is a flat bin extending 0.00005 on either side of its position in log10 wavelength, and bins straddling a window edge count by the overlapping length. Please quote 1.1 angstrom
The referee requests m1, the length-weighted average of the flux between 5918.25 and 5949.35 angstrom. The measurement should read 7.33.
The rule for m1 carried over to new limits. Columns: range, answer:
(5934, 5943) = 7.33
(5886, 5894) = 6.82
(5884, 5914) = 7.07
